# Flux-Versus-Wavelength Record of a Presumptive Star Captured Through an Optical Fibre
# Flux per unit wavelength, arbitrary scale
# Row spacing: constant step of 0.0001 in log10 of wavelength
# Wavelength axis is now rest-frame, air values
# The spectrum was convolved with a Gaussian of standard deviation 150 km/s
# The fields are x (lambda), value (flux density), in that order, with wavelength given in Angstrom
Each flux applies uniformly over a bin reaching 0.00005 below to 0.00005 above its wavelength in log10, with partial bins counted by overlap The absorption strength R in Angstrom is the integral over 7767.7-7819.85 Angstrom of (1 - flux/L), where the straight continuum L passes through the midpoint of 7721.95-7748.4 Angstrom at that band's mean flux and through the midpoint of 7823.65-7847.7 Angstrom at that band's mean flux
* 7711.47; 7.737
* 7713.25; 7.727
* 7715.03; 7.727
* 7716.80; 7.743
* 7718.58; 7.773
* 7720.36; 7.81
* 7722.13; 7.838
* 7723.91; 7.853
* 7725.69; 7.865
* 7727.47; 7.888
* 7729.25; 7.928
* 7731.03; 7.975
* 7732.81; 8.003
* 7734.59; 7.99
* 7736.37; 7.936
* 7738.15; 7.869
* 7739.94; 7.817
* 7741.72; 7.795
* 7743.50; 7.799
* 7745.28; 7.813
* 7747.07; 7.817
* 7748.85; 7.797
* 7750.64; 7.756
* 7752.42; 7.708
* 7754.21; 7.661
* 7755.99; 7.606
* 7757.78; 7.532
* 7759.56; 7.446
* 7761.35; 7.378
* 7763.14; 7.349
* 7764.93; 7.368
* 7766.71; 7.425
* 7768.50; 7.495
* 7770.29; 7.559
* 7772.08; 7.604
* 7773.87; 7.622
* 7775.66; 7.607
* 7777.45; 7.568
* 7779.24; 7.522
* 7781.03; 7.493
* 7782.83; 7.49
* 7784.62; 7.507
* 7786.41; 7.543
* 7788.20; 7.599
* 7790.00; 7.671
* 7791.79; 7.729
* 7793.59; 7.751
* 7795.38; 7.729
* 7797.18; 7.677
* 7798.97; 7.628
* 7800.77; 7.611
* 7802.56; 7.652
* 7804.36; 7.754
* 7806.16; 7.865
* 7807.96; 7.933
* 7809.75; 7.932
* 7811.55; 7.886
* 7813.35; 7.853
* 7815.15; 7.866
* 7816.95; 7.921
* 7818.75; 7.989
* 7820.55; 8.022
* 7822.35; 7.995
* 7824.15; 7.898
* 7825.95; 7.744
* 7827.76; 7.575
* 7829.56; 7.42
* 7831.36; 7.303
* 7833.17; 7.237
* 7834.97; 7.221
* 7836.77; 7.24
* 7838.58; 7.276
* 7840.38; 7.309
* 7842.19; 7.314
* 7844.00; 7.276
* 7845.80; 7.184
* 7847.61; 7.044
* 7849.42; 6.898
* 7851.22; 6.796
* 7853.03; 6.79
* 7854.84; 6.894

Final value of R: -0.8 Angstrom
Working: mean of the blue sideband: 7.88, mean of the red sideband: 7.36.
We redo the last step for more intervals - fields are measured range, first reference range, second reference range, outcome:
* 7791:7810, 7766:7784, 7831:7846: -0.8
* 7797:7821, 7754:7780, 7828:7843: -1.4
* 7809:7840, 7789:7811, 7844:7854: -1.3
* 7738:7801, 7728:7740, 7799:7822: 2.2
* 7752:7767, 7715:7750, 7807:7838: 0.6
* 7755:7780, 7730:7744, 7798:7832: 1.1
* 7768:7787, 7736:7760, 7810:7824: 0.7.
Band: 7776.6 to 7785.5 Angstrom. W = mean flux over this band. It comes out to 7.51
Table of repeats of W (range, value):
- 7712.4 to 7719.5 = 7.74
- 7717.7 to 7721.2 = 7.79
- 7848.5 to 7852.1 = 6.86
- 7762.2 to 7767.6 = 7.38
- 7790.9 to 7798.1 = 7.72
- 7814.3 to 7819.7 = 7.93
